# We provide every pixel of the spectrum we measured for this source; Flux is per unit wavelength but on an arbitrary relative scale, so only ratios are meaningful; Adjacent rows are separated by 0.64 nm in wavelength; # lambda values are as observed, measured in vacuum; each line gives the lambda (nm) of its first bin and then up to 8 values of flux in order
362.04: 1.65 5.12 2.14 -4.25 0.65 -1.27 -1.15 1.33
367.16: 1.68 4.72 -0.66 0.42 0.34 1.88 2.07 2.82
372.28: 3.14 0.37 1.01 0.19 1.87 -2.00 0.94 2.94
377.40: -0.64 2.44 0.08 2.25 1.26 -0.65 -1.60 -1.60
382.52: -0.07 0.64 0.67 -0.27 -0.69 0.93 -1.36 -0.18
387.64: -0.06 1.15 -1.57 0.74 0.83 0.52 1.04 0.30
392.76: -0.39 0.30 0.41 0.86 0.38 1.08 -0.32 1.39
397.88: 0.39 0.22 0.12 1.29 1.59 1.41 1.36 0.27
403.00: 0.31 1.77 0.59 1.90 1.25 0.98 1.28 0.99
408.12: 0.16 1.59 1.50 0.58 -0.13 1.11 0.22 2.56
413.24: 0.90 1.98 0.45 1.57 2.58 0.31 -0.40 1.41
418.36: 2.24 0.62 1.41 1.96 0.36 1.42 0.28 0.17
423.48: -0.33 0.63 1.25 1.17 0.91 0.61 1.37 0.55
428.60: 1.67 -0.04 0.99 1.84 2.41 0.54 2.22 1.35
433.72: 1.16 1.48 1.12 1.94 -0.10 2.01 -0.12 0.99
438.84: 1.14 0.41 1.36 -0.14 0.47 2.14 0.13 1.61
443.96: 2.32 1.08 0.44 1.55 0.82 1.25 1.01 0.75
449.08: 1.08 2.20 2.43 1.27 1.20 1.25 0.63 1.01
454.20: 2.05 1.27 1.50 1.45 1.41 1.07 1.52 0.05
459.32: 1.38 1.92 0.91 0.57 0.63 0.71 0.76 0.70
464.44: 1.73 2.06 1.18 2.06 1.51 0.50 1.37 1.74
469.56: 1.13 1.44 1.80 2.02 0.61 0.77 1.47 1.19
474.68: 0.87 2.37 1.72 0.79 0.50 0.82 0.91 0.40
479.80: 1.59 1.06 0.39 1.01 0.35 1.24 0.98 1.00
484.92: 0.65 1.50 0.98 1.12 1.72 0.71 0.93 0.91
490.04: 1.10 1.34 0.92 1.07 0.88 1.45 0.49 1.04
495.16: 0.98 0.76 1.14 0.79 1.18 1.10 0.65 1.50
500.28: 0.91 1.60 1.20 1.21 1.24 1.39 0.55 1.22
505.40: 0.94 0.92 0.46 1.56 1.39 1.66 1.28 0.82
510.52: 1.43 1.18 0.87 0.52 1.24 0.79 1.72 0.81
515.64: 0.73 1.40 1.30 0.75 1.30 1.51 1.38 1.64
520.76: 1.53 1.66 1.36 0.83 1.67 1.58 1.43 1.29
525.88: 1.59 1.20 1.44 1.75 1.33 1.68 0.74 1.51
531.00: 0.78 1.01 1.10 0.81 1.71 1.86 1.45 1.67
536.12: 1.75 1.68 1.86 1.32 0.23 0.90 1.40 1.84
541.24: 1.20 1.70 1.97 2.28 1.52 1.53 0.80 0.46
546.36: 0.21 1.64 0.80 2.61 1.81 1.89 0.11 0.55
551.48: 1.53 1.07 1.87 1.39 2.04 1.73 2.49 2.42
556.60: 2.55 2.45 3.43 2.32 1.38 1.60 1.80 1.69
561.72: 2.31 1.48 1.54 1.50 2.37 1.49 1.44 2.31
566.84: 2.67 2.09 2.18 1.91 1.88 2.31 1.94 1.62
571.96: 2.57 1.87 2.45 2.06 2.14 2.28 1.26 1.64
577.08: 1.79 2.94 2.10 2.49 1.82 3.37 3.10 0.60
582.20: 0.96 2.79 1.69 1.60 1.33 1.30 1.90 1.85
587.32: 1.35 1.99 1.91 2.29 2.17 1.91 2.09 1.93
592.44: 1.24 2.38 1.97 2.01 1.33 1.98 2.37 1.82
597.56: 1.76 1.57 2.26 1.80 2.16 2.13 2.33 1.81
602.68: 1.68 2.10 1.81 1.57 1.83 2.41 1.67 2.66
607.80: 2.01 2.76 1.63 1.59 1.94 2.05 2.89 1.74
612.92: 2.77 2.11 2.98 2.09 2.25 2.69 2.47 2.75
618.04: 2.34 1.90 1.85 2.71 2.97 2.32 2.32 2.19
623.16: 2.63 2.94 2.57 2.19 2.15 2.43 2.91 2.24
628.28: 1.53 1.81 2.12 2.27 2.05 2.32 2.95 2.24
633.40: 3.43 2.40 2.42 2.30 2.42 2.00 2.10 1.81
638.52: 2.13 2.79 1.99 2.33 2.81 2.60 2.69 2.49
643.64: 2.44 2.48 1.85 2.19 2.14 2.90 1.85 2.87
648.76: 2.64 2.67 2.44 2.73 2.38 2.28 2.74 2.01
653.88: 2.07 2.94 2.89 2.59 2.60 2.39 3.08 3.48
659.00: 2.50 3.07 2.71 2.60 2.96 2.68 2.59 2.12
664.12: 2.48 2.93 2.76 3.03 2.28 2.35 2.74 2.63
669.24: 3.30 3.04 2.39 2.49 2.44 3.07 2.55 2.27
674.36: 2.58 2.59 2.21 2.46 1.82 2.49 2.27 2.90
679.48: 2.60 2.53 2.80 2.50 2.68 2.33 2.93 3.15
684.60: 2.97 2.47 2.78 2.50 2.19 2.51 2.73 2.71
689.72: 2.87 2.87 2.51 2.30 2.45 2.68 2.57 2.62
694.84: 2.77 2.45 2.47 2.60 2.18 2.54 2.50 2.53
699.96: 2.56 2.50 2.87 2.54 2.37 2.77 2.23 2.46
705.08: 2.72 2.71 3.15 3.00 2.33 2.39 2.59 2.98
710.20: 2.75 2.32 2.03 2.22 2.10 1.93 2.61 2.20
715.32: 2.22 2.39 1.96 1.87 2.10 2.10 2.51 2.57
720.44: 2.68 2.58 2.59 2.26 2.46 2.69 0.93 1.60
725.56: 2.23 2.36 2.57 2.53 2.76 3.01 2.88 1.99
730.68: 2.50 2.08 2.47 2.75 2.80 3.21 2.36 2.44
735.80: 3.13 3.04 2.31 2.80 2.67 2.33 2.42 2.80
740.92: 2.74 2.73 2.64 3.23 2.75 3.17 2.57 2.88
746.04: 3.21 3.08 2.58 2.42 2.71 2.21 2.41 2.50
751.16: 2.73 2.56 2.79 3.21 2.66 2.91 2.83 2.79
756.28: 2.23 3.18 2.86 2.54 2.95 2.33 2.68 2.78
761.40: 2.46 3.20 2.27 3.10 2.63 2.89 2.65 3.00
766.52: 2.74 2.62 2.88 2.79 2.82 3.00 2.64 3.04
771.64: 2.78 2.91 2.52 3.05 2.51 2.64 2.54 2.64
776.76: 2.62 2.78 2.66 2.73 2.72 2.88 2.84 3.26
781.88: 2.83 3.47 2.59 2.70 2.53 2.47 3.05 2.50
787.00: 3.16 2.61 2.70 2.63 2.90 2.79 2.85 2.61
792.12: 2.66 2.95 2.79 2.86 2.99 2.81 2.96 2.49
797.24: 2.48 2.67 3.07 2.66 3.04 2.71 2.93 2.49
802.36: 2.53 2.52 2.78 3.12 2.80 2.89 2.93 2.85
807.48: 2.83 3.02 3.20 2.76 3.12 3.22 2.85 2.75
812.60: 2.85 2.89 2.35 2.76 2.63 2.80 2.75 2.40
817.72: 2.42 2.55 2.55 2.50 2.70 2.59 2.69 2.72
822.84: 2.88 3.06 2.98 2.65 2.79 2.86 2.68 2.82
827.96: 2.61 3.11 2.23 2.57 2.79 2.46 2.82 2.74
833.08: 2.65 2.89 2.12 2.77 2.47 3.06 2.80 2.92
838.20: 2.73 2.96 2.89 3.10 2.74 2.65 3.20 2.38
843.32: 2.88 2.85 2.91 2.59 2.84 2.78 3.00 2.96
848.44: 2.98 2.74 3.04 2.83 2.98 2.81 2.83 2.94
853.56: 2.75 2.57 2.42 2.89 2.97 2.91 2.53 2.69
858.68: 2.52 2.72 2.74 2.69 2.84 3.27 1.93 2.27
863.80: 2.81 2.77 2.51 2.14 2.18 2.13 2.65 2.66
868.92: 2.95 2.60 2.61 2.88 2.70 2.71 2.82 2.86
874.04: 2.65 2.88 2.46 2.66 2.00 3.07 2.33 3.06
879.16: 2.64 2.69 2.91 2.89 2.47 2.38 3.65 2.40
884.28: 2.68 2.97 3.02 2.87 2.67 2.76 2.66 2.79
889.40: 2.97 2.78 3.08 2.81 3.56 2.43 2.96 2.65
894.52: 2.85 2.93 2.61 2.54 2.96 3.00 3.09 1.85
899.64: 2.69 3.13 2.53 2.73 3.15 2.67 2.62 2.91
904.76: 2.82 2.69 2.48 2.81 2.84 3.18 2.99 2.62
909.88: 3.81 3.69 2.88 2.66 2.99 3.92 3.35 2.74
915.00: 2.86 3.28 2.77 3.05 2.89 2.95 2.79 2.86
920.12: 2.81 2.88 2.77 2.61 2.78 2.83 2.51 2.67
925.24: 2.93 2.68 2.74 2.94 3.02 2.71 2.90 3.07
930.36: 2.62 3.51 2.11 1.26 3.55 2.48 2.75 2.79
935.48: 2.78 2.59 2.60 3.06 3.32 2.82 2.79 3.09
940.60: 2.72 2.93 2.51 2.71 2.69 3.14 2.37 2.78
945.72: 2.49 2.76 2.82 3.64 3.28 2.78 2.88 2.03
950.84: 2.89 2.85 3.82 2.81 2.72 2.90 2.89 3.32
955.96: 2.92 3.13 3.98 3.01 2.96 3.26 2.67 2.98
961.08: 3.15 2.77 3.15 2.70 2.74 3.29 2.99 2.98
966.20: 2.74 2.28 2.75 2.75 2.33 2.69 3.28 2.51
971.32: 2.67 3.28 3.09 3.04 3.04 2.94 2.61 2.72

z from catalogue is 0.39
